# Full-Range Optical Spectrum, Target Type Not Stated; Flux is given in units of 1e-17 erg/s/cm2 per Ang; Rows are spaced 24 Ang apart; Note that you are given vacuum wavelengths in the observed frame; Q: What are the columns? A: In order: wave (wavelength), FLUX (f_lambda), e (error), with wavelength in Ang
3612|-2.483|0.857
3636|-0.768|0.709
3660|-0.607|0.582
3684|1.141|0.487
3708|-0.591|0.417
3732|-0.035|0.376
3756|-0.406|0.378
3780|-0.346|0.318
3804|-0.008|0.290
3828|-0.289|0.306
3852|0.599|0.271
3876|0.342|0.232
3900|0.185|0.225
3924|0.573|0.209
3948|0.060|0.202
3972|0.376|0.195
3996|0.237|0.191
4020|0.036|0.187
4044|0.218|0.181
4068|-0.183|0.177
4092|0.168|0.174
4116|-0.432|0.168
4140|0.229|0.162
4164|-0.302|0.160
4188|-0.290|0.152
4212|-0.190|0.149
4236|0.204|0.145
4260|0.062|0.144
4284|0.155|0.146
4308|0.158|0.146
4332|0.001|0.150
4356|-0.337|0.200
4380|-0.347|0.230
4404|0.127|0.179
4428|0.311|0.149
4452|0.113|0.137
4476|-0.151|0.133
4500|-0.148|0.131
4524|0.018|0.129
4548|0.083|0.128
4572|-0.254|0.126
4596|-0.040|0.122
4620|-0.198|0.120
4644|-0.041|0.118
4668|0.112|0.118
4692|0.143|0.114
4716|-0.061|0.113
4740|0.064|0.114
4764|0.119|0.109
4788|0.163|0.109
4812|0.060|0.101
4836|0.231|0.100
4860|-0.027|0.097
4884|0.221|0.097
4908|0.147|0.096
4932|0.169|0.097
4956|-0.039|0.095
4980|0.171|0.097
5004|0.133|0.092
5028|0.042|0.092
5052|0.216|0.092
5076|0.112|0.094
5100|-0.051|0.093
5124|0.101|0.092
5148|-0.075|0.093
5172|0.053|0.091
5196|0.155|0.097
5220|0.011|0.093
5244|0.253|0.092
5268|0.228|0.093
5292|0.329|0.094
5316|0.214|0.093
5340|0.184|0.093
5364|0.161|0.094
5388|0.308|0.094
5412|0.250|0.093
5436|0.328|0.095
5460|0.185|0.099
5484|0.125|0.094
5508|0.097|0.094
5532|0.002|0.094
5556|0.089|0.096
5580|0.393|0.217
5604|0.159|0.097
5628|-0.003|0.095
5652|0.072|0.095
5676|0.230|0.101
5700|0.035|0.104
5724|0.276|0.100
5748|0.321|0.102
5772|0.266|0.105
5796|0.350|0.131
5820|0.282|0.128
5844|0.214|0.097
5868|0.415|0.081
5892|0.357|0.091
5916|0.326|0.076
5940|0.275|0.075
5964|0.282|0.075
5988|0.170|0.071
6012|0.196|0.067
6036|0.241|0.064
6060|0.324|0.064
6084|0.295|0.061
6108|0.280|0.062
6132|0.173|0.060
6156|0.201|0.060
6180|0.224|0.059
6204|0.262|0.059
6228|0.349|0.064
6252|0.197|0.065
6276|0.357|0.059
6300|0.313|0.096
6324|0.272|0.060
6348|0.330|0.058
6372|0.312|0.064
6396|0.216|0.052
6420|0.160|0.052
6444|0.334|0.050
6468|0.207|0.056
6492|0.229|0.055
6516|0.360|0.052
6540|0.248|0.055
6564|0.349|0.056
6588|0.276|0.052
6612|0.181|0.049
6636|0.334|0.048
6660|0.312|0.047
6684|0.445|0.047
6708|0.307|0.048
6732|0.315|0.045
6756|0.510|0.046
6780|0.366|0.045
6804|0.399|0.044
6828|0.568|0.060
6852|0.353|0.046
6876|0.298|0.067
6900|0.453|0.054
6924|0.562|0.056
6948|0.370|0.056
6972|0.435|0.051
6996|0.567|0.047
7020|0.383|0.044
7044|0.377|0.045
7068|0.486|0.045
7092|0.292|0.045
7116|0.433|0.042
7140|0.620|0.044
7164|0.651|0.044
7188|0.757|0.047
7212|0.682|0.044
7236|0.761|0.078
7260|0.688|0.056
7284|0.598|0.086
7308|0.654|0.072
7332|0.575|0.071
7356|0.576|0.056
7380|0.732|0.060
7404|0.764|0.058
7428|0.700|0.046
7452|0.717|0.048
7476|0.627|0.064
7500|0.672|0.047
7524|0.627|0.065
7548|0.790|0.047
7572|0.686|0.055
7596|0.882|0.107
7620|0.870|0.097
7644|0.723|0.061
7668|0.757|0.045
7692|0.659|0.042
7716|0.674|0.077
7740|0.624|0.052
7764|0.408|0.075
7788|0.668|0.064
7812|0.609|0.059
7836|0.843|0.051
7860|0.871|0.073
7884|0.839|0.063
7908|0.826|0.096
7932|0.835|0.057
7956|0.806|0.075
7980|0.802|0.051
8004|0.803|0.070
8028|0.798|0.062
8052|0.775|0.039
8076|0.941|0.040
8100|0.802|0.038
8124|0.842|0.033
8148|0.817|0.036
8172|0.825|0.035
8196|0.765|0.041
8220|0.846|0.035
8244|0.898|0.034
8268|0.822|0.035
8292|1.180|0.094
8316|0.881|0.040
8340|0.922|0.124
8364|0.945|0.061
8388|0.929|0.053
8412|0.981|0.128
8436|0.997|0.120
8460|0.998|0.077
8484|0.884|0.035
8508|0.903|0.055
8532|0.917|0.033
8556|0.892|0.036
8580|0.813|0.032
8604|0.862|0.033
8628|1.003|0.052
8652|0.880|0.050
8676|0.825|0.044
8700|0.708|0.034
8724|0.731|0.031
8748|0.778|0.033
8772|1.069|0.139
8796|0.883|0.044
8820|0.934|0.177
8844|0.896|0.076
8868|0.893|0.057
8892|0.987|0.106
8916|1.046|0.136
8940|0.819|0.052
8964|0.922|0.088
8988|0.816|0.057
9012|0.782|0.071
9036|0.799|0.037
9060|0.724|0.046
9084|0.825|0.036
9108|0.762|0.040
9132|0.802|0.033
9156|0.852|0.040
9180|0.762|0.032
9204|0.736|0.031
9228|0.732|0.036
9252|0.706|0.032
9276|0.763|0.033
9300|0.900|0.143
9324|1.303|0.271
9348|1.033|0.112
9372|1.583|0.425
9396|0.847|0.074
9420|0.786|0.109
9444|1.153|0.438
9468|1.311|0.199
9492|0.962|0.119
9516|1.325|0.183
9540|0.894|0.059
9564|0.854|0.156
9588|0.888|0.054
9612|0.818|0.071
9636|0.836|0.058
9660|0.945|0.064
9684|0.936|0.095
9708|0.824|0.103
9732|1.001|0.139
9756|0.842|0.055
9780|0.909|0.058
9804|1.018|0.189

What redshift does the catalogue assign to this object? 0.789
